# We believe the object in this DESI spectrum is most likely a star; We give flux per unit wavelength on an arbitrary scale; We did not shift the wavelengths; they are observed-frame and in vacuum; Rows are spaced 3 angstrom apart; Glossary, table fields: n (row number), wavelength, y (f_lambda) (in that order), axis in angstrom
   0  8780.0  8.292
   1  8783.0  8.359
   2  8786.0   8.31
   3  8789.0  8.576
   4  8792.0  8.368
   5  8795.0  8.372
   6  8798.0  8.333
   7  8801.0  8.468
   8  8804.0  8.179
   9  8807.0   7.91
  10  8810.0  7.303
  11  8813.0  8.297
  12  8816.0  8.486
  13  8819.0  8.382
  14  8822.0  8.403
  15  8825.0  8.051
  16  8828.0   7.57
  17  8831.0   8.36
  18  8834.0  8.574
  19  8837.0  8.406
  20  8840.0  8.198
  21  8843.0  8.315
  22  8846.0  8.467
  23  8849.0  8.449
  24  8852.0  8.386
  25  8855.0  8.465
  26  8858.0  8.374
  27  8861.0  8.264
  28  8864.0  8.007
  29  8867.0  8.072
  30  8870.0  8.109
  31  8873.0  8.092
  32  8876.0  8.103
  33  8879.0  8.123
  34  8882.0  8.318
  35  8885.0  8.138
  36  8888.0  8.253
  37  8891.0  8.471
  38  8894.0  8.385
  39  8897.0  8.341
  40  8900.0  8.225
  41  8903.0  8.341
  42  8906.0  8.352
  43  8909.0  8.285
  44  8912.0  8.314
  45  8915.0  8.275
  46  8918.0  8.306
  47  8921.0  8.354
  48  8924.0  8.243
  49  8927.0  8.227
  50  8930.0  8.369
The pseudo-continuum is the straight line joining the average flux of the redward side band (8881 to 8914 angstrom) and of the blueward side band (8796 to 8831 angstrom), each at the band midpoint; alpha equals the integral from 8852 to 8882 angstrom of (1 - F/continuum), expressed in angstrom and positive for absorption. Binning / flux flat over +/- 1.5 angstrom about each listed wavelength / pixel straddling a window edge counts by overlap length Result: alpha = 0.2 angstrom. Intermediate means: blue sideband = 8.14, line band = 8.2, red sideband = 8.31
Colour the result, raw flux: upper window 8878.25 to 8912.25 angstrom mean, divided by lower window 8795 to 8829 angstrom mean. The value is 1.02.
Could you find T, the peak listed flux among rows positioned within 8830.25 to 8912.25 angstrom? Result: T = 8.574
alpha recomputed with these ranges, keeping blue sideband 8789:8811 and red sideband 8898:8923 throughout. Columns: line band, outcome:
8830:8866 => -0.5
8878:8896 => 0.0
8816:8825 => -0.2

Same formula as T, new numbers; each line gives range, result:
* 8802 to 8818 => 8.486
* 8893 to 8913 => 8.385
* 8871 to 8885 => 8.318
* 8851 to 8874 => 8.465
